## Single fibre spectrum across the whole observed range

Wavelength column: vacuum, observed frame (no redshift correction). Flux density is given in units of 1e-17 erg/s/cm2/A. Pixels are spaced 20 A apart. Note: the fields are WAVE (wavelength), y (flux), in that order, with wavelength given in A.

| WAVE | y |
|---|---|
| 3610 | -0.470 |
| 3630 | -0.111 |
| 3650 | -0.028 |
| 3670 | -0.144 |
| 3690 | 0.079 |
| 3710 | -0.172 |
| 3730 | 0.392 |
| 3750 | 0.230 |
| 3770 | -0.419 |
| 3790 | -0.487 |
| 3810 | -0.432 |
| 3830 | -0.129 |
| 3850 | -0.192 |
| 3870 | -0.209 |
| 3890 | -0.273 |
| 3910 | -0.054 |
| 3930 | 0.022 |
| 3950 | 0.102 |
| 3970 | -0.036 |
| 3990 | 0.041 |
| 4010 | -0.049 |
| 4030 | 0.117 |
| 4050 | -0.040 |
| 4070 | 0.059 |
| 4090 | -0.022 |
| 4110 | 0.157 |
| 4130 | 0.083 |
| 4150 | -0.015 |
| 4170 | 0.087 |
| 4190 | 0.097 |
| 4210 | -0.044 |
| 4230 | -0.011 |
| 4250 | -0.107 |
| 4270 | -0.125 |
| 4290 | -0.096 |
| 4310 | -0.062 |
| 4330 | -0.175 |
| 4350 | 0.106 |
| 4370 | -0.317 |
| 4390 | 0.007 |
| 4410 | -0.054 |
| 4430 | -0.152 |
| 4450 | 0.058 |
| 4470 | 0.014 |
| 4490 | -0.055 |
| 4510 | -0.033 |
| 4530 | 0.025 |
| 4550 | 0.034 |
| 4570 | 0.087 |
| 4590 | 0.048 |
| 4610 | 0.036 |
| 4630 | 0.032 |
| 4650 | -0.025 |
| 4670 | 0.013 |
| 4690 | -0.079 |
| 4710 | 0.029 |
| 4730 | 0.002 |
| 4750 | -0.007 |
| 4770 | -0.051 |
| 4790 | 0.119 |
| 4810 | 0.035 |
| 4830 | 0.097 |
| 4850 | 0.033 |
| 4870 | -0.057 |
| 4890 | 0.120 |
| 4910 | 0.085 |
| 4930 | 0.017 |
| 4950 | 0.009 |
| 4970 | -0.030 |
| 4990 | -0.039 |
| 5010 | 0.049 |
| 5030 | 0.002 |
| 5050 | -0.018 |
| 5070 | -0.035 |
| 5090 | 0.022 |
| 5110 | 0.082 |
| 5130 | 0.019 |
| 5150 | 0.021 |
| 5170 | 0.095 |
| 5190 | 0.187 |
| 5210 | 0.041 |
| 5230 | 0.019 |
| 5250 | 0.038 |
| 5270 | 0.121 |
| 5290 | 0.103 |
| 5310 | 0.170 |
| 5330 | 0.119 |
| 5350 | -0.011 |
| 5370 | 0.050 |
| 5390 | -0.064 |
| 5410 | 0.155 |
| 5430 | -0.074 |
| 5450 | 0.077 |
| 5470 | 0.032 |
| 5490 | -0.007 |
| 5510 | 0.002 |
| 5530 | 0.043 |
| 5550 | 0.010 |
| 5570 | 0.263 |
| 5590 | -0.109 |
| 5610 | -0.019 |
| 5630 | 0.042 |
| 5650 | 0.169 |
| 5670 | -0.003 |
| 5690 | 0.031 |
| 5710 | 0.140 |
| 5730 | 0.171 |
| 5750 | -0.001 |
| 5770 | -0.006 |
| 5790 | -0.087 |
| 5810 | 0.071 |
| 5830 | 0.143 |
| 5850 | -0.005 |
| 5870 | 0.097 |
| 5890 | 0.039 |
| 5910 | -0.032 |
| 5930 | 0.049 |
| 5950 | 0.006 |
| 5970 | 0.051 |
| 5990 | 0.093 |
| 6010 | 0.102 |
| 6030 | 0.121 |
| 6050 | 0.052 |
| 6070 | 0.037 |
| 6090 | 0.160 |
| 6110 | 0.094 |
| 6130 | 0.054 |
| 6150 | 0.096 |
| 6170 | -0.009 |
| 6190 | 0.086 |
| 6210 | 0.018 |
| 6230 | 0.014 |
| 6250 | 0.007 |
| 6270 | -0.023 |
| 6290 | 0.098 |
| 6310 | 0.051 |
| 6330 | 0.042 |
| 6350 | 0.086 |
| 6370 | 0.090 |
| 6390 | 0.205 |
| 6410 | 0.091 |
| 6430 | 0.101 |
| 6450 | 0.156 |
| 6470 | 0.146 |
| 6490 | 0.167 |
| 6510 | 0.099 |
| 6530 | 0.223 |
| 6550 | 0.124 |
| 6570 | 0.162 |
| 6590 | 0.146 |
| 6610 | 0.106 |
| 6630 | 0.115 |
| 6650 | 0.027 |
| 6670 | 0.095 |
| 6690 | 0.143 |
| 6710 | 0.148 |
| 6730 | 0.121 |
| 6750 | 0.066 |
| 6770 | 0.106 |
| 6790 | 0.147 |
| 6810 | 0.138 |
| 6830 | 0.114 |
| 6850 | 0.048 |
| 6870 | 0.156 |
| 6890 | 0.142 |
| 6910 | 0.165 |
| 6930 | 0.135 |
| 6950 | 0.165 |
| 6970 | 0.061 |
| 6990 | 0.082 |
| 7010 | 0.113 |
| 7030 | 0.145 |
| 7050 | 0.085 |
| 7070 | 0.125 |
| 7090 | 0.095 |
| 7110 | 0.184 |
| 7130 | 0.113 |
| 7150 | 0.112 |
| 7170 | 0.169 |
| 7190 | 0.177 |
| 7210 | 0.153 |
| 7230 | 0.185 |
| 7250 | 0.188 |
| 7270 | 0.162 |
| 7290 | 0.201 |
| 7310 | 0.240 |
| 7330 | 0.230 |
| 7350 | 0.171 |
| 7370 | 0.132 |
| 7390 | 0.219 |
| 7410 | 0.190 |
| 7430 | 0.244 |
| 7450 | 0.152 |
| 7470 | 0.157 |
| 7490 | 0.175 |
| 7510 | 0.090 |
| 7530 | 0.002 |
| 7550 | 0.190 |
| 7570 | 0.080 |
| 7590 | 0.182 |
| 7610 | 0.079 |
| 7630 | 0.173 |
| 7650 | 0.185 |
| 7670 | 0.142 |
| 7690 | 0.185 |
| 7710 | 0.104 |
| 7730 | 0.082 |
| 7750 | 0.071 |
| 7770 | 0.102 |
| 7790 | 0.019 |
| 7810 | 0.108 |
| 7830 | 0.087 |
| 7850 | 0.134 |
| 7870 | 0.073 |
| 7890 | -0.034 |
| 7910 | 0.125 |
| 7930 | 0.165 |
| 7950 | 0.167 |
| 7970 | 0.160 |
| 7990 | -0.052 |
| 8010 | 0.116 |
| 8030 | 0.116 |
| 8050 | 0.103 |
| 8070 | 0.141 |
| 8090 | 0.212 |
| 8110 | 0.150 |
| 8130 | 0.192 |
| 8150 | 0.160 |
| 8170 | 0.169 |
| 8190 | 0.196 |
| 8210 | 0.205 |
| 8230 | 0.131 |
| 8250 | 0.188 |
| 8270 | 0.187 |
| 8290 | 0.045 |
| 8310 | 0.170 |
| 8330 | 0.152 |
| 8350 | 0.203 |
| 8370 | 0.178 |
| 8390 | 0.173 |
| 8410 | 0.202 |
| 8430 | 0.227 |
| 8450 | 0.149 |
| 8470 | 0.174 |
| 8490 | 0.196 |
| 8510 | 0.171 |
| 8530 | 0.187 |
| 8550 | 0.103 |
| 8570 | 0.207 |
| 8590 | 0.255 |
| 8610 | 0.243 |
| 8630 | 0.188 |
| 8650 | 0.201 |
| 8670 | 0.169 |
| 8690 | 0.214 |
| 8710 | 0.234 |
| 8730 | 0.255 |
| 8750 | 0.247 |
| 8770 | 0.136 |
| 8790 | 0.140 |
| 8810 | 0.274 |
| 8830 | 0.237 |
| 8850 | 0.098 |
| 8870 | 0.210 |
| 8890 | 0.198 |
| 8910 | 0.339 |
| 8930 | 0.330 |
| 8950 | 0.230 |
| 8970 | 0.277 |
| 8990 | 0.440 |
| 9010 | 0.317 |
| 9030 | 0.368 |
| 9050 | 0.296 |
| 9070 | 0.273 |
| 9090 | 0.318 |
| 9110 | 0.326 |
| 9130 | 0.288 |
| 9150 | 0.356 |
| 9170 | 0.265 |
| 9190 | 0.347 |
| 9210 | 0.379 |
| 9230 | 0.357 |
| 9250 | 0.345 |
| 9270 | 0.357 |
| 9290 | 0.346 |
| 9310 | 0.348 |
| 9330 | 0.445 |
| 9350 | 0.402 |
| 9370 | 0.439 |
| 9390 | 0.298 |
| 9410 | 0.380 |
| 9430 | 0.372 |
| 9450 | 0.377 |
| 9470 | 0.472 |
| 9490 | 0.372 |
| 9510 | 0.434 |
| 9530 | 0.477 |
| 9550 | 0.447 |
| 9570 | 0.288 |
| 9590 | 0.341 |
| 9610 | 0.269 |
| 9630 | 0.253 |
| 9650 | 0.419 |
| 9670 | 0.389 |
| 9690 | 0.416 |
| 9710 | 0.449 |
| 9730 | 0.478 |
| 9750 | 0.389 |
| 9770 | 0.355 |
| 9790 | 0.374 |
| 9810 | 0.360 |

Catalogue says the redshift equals 1.227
